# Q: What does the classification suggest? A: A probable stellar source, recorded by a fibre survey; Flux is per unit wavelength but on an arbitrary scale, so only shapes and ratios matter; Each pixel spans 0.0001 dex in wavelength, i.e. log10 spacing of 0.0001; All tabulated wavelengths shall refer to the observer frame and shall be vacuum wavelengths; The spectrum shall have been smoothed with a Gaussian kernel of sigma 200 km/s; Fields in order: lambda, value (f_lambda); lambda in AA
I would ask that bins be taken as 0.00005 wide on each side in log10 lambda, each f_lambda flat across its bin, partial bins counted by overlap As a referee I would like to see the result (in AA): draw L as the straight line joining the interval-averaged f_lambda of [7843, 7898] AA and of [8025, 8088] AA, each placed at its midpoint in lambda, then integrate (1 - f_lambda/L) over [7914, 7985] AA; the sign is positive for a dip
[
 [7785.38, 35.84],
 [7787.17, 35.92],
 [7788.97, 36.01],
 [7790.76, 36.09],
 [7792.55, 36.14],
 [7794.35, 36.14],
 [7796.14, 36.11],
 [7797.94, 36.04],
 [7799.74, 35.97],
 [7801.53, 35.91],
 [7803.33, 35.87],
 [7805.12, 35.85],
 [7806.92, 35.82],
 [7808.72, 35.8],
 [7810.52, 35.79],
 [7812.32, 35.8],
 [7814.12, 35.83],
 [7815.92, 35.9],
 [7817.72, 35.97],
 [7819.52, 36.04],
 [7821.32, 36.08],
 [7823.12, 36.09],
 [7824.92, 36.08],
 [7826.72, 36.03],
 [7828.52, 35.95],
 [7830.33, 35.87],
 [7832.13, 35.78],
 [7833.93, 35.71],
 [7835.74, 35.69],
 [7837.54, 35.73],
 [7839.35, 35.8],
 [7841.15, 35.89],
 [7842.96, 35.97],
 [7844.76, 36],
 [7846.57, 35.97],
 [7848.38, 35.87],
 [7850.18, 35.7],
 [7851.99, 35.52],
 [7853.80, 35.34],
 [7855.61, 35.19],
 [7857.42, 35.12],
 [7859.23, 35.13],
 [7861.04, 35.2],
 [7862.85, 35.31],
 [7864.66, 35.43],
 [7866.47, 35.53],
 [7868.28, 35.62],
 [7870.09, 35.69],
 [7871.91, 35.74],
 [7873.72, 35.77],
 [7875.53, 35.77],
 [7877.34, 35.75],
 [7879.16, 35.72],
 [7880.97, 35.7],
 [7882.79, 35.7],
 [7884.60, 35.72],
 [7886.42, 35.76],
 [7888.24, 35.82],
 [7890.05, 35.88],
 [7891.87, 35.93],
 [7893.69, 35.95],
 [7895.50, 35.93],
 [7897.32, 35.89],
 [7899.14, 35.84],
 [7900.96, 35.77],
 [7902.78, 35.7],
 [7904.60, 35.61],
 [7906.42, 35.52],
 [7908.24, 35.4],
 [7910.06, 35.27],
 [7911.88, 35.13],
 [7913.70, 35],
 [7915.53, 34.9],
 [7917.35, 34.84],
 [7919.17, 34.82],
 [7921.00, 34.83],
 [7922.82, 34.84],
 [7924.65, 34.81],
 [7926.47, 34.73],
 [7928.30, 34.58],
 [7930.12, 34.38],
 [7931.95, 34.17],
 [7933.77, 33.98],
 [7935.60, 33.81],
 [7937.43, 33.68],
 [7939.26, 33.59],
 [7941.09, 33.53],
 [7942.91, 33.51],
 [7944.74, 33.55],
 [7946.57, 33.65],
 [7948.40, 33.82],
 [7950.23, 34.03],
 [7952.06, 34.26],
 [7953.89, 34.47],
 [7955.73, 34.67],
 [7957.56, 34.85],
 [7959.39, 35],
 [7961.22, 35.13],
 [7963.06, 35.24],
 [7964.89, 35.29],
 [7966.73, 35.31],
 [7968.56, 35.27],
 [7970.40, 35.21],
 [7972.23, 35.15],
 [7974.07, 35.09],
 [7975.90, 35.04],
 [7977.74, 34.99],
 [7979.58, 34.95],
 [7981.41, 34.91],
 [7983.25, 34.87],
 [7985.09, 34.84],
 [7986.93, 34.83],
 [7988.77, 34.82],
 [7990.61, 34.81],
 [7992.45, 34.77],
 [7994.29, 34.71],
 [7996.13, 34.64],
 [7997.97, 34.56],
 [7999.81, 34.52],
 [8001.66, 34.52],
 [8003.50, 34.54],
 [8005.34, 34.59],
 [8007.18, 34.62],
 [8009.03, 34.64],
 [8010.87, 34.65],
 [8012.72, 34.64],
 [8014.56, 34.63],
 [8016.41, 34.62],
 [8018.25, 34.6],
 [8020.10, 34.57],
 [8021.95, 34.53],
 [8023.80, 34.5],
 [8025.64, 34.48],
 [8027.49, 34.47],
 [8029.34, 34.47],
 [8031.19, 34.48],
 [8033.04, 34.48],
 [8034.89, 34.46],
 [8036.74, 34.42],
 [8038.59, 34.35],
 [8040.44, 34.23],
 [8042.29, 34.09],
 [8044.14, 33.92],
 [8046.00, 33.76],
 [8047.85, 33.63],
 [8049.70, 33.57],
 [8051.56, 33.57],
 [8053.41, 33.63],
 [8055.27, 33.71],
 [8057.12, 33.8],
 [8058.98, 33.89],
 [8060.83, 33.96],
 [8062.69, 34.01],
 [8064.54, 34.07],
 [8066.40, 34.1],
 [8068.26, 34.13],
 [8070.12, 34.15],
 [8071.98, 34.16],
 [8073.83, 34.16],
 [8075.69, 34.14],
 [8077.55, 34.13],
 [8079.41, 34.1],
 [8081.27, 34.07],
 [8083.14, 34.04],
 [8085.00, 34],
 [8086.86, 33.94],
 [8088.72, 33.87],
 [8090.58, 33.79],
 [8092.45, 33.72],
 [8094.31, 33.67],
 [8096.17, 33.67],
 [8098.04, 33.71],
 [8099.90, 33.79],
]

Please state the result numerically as 0.8 AA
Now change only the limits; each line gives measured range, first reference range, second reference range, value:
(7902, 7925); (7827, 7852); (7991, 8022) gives 0.1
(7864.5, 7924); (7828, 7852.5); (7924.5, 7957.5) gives -1.1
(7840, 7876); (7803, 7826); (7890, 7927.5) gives 0.1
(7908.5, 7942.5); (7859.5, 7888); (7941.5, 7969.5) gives 0.4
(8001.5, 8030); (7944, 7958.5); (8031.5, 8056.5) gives -0.4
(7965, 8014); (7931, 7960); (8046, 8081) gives -1.2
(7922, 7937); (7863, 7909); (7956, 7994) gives 0.4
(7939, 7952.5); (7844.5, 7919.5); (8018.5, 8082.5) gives 0.5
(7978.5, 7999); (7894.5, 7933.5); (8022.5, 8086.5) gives -0.1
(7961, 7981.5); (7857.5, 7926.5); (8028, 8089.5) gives -0.2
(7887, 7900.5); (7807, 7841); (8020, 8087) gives -0.2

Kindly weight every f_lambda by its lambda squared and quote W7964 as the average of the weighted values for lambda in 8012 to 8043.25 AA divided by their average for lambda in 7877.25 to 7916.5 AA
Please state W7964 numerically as 1.00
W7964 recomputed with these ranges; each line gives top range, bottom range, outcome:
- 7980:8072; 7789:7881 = 1.01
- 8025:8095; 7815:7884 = 1.00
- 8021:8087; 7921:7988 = 1.01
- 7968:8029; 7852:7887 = 1.01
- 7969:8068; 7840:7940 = 1.01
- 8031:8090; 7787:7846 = 1.01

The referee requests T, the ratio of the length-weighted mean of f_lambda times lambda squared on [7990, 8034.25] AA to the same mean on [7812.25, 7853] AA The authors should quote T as 1.01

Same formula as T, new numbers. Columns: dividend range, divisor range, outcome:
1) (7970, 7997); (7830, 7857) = 1.01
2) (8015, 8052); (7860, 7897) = 1.00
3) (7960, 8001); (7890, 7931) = 1.01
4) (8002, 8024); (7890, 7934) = 1.01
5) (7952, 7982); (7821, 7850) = 1.01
